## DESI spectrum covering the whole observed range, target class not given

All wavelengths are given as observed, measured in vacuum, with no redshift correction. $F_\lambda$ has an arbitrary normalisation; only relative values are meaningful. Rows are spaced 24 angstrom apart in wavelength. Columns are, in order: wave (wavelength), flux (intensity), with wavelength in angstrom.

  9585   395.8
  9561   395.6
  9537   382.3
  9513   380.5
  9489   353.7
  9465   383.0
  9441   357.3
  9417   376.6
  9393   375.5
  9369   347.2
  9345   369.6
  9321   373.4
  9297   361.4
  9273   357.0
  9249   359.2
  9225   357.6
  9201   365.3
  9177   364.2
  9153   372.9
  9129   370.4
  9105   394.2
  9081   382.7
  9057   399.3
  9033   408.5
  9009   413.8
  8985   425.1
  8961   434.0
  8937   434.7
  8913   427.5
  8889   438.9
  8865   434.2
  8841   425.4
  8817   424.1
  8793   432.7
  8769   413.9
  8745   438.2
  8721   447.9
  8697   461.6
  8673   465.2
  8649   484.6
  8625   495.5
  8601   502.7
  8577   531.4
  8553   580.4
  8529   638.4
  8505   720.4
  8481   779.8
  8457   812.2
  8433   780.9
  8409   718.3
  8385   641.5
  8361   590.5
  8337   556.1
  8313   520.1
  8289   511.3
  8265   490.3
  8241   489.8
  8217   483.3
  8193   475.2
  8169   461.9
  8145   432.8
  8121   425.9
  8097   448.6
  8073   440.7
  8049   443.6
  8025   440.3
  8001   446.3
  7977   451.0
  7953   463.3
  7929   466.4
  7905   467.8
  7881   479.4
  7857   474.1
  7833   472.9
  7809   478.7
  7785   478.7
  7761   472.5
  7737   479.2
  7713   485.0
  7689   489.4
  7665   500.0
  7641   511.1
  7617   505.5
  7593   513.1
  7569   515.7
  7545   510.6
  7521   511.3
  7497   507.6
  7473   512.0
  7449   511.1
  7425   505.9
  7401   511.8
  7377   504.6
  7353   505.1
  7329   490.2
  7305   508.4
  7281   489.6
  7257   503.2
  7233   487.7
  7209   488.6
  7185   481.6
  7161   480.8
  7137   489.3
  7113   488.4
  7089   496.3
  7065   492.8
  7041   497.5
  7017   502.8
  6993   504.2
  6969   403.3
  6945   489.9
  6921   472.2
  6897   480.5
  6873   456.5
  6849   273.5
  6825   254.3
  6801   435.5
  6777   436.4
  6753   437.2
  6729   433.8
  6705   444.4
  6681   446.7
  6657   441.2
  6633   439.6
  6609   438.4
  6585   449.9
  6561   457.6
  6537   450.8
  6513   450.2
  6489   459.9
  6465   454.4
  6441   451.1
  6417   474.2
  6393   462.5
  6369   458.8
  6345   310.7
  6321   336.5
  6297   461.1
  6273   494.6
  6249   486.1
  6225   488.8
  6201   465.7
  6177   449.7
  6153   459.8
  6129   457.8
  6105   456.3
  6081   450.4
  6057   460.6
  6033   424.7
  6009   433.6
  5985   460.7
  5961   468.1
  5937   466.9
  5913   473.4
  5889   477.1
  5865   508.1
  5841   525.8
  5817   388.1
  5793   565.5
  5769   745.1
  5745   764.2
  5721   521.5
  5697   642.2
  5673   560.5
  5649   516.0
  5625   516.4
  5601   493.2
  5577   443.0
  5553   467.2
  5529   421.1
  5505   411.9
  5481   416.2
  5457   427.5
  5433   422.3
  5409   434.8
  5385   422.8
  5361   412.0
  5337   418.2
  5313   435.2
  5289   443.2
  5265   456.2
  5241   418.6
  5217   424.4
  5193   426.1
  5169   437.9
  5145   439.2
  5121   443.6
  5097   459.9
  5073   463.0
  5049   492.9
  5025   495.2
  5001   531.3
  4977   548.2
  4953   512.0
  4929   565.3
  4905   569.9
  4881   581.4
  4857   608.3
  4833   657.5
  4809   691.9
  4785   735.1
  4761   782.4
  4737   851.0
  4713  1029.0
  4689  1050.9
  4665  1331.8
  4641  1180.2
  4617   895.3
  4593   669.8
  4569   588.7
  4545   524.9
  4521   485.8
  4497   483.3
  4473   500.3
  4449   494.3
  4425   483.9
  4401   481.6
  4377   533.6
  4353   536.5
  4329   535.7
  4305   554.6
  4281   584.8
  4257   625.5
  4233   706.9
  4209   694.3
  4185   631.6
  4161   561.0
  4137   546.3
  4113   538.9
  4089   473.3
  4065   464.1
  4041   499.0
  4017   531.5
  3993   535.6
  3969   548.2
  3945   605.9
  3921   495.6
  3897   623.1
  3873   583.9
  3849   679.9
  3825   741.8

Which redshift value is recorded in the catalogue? 2.021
